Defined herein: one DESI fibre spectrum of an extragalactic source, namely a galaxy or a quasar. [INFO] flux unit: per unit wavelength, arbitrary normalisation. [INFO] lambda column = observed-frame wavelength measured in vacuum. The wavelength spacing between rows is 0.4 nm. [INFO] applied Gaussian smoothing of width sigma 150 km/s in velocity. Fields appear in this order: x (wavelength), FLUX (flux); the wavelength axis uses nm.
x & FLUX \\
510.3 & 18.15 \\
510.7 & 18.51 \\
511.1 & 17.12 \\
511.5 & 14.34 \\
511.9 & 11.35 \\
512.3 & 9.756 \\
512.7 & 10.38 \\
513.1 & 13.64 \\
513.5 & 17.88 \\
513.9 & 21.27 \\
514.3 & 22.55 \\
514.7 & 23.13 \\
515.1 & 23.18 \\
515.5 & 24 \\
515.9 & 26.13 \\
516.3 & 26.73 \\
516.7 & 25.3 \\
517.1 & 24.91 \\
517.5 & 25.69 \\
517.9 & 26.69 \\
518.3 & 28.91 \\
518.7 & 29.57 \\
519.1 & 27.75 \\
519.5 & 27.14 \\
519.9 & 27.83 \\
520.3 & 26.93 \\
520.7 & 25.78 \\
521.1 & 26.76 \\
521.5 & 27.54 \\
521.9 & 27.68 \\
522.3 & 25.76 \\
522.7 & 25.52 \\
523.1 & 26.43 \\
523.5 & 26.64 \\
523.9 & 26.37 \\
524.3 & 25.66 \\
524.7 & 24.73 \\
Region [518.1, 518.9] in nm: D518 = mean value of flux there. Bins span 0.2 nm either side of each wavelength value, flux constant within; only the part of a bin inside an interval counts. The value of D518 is 29.2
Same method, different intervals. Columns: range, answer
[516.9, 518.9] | 27.2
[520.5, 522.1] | 26.9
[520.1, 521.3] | 26.5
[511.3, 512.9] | 11.5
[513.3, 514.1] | 19.6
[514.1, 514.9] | 22.8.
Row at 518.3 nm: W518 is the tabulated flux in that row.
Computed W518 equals 28.91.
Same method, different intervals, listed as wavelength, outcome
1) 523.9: 26.37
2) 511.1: 17.12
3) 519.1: 27.75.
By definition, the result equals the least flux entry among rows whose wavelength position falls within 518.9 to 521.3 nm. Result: 25.78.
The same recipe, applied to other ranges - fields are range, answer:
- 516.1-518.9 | 24.91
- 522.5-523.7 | 25.52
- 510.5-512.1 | 11.35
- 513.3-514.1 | 17.88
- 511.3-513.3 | 9.756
